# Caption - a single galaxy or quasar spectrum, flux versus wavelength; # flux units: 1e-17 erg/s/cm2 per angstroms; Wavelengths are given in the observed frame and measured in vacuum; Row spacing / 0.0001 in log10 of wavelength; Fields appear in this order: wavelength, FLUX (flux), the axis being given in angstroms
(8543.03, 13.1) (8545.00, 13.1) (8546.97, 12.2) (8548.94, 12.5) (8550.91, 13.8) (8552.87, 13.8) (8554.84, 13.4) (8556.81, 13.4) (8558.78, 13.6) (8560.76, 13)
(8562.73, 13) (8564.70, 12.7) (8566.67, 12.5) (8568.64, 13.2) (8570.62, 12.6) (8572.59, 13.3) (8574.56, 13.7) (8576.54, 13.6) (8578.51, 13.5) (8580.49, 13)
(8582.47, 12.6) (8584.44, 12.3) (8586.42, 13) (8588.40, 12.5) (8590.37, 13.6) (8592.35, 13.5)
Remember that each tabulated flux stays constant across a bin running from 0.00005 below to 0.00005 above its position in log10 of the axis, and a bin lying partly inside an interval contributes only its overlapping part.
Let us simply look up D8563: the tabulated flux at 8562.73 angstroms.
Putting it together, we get 13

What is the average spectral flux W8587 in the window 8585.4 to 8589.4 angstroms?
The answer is 12.8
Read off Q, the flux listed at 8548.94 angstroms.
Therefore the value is 12.5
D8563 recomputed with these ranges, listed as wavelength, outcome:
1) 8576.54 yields 13.6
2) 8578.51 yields 13.5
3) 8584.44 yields 12.3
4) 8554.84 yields 13.4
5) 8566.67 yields 12.5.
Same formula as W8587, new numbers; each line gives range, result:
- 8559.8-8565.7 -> 12.9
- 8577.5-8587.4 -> 12.9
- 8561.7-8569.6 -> 12.9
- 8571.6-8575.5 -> 13.5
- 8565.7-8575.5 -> 13.1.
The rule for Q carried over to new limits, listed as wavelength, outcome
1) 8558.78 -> 13.6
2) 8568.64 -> 13.2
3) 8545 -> 13.1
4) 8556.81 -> 13.4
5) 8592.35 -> 13.5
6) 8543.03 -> 13.1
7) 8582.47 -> 12.6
